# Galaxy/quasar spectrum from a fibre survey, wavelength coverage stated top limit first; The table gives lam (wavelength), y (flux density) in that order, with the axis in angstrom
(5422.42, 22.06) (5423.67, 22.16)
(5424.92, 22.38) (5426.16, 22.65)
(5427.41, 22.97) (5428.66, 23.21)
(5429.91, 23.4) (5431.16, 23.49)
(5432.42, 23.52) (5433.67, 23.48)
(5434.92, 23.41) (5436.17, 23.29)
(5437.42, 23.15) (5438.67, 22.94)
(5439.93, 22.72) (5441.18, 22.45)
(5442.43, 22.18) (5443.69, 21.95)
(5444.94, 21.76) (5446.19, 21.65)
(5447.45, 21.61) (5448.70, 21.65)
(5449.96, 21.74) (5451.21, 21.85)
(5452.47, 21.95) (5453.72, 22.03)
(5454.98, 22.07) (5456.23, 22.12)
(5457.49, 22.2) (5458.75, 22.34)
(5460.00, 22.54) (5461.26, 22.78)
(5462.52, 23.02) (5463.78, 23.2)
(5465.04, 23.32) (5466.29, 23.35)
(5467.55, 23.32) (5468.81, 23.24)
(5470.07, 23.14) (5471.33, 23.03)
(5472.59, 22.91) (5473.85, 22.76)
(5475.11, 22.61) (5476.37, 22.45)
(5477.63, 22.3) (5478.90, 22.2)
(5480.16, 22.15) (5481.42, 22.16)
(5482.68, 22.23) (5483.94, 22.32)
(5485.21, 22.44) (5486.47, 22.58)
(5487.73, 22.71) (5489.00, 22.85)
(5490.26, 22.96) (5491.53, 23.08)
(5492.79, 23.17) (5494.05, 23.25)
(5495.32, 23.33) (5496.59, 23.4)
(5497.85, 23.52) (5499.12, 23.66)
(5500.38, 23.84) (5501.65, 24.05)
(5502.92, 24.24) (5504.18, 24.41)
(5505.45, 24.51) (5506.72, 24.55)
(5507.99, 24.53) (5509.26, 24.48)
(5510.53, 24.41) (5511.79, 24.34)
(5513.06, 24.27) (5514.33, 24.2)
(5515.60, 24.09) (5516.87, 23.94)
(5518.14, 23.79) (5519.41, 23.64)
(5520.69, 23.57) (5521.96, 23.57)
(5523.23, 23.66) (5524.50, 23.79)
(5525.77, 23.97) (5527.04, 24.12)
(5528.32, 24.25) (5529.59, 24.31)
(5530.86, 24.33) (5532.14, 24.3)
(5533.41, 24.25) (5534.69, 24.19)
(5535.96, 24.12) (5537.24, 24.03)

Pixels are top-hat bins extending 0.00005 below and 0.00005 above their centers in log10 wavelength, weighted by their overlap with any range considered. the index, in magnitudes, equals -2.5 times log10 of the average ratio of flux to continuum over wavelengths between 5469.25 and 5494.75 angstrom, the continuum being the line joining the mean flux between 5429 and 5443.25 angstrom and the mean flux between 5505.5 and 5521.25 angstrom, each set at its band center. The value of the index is 0.049 mag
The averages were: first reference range 23.1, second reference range 24.2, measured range 22.7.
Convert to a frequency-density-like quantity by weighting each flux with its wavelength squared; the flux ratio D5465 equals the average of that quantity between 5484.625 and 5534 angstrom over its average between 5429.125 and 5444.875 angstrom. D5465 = 1.07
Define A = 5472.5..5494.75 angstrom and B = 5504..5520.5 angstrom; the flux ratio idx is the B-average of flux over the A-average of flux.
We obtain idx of 1.1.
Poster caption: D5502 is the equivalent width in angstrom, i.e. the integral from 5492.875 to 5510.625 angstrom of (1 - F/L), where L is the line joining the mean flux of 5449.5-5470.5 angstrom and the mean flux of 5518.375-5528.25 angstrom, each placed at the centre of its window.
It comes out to -0.5 angstrom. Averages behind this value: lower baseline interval 22.6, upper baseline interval 23.8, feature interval 24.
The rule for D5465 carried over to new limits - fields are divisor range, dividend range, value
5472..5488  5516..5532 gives 1.08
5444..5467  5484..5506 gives 1.06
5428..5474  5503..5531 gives 1.09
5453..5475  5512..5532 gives 1.07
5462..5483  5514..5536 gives 1.07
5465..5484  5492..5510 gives 1.06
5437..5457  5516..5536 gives 1.12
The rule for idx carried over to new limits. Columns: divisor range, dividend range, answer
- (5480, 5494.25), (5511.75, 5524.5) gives 1.05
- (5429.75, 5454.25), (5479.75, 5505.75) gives 1.03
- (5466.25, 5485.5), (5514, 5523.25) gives 1.05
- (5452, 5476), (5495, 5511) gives 1.06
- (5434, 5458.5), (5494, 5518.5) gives 1.08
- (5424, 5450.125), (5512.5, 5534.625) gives 1.06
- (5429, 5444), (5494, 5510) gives 1.04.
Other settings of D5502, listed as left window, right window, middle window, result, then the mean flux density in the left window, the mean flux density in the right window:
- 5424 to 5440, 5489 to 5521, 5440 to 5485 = 1.9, 23.1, 23.9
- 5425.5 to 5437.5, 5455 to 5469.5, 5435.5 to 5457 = 0.8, 23.3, 22.8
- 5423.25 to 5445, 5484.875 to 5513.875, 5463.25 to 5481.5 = 0.4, 22.9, 23.7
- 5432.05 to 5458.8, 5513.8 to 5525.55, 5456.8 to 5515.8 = -0.2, 22.4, 23.8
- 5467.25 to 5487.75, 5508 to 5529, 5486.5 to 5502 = -0.1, 22.6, 24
